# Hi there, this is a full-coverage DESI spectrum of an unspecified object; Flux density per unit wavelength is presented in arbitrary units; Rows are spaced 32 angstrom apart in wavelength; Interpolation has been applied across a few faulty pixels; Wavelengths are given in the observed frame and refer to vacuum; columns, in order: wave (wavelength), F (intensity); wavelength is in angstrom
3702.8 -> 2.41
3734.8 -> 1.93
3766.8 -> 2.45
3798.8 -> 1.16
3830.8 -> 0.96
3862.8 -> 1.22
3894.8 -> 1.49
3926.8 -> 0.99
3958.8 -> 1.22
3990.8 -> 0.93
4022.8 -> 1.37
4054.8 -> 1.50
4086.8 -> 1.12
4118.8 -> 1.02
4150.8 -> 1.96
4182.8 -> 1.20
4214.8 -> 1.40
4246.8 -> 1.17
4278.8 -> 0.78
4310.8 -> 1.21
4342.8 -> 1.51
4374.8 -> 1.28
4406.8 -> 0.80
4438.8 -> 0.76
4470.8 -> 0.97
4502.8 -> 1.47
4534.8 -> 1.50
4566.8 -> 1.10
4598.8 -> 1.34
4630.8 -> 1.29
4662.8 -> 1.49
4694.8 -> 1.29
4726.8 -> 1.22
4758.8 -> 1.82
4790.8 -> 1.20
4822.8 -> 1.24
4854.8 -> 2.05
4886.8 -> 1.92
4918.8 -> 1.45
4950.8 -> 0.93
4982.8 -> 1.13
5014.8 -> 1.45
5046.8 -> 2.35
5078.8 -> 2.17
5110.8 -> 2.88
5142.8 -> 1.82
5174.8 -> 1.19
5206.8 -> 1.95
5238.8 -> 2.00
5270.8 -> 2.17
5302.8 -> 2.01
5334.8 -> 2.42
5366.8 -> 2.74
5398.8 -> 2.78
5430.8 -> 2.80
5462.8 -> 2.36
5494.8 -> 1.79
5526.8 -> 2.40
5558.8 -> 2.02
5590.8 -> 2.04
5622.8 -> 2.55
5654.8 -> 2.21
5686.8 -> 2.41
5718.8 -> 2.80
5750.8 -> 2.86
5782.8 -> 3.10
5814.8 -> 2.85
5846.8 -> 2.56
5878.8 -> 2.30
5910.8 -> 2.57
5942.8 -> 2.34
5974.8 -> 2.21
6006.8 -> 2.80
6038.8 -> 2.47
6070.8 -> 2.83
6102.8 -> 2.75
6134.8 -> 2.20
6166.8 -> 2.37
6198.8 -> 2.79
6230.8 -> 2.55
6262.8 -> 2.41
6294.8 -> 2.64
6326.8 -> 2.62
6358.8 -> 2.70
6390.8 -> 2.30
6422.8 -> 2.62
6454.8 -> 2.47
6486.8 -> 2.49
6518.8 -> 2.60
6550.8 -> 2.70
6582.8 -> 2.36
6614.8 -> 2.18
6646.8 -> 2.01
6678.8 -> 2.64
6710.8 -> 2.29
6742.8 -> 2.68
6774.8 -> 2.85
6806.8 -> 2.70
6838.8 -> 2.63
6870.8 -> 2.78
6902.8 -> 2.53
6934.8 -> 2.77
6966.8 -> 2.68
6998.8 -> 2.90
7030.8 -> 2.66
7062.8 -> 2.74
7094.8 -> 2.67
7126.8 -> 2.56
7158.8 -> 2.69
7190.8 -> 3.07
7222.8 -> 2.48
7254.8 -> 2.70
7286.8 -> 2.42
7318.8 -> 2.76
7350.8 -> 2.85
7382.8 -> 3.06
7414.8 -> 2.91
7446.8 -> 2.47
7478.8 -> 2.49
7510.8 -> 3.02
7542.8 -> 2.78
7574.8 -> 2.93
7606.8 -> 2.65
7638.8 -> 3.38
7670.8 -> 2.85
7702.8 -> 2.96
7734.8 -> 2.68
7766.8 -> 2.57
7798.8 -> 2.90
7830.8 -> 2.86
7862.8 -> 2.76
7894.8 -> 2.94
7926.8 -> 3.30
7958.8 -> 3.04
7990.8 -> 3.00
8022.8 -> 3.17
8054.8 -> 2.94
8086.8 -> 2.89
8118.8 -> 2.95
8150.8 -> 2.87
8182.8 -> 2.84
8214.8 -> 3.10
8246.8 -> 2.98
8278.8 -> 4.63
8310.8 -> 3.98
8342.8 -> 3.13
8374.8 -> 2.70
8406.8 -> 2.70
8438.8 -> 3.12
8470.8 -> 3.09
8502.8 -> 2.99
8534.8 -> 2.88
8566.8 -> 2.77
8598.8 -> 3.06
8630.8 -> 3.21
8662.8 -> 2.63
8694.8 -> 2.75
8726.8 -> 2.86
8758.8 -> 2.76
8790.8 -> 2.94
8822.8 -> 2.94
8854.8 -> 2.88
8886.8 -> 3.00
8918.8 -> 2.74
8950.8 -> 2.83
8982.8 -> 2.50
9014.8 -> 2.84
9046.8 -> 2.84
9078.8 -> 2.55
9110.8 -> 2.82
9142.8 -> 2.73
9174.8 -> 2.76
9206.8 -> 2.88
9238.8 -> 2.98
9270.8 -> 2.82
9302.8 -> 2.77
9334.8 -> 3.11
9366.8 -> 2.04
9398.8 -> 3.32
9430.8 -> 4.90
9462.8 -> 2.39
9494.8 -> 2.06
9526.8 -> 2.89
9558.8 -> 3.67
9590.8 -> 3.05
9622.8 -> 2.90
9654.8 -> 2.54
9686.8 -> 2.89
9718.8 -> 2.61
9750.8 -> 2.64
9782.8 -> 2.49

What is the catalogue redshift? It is 0.26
